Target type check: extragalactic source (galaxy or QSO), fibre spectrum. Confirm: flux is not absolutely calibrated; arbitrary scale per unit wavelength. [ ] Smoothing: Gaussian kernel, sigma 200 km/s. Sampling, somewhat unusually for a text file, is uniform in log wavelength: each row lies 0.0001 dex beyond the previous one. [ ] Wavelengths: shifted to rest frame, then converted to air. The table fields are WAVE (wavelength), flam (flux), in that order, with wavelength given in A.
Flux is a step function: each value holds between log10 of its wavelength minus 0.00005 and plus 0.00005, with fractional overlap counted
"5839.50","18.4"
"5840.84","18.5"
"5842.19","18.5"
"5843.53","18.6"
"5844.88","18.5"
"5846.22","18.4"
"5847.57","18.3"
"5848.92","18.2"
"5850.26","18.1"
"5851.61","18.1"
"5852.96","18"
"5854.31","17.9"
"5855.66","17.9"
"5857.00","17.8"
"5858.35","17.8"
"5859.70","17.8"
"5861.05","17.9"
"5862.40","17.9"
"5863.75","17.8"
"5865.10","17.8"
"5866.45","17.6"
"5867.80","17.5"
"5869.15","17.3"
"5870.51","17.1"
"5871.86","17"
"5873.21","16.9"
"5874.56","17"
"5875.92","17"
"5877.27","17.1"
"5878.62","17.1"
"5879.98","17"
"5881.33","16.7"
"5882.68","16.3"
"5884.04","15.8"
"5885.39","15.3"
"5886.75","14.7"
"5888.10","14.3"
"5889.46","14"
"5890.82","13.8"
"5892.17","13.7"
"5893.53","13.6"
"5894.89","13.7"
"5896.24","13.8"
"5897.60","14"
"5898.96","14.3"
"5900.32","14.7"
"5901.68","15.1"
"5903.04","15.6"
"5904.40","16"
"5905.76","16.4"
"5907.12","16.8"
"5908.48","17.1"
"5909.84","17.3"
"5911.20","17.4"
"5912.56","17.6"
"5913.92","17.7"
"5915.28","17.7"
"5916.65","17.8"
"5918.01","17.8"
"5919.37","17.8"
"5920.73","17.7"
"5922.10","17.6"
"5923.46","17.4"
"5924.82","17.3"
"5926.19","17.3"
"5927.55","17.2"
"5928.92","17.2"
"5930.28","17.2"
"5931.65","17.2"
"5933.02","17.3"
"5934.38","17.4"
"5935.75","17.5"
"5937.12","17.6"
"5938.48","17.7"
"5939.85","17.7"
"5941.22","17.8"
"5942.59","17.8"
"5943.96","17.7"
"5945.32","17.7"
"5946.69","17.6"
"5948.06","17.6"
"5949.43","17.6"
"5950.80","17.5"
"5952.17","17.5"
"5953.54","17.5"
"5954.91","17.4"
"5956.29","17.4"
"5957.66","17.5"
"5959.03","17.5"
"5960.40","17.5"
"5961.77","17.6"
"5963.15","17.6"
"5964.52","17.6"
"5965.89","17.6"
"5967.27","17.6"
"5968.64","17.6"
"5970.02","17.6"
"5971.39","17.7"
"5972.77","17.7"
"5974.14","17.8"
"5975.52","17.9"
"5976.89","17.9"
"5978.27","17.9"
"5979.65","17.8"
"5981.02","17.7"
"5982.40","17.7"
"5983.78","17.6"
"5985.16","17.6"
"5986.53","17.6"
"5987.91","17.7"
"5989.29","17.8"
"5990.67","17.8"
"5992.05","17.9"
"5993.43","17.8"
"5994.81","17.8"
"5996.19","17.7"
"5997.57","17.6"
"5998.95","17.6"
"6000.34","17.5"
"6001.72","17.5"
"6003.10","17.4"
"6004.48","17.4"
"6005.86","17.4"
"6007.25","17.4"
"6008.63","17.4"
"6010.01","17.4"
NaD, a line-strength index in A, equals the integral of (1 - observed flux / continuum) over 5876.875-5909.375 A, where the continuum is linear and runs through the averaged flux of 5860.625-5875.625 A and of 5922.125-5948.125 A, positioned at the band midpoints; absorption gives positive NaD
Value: 4.0 A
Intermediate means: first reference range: 17.4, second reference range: 17.5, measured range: 15.3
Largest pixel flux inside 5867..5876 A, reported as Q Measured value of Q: 17.5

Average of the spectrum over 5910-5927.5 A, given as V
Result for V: 17.6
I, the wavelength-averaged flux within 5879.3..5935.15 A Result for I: 16.2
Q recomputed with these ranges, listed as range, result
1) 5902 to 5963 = 17.8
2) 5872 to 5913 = 17.6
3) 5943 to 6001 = 17.9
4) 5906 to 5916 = 17.7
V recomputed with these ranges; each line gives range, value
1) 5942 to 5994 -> 17.7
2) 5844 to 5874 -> 17.8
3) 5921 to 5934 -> 17.3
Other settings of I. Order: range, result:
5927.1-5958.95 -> 17.5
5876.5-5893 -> 15.5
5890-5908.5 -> 14.8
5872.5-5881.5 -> 17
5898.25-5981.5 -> 17.3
